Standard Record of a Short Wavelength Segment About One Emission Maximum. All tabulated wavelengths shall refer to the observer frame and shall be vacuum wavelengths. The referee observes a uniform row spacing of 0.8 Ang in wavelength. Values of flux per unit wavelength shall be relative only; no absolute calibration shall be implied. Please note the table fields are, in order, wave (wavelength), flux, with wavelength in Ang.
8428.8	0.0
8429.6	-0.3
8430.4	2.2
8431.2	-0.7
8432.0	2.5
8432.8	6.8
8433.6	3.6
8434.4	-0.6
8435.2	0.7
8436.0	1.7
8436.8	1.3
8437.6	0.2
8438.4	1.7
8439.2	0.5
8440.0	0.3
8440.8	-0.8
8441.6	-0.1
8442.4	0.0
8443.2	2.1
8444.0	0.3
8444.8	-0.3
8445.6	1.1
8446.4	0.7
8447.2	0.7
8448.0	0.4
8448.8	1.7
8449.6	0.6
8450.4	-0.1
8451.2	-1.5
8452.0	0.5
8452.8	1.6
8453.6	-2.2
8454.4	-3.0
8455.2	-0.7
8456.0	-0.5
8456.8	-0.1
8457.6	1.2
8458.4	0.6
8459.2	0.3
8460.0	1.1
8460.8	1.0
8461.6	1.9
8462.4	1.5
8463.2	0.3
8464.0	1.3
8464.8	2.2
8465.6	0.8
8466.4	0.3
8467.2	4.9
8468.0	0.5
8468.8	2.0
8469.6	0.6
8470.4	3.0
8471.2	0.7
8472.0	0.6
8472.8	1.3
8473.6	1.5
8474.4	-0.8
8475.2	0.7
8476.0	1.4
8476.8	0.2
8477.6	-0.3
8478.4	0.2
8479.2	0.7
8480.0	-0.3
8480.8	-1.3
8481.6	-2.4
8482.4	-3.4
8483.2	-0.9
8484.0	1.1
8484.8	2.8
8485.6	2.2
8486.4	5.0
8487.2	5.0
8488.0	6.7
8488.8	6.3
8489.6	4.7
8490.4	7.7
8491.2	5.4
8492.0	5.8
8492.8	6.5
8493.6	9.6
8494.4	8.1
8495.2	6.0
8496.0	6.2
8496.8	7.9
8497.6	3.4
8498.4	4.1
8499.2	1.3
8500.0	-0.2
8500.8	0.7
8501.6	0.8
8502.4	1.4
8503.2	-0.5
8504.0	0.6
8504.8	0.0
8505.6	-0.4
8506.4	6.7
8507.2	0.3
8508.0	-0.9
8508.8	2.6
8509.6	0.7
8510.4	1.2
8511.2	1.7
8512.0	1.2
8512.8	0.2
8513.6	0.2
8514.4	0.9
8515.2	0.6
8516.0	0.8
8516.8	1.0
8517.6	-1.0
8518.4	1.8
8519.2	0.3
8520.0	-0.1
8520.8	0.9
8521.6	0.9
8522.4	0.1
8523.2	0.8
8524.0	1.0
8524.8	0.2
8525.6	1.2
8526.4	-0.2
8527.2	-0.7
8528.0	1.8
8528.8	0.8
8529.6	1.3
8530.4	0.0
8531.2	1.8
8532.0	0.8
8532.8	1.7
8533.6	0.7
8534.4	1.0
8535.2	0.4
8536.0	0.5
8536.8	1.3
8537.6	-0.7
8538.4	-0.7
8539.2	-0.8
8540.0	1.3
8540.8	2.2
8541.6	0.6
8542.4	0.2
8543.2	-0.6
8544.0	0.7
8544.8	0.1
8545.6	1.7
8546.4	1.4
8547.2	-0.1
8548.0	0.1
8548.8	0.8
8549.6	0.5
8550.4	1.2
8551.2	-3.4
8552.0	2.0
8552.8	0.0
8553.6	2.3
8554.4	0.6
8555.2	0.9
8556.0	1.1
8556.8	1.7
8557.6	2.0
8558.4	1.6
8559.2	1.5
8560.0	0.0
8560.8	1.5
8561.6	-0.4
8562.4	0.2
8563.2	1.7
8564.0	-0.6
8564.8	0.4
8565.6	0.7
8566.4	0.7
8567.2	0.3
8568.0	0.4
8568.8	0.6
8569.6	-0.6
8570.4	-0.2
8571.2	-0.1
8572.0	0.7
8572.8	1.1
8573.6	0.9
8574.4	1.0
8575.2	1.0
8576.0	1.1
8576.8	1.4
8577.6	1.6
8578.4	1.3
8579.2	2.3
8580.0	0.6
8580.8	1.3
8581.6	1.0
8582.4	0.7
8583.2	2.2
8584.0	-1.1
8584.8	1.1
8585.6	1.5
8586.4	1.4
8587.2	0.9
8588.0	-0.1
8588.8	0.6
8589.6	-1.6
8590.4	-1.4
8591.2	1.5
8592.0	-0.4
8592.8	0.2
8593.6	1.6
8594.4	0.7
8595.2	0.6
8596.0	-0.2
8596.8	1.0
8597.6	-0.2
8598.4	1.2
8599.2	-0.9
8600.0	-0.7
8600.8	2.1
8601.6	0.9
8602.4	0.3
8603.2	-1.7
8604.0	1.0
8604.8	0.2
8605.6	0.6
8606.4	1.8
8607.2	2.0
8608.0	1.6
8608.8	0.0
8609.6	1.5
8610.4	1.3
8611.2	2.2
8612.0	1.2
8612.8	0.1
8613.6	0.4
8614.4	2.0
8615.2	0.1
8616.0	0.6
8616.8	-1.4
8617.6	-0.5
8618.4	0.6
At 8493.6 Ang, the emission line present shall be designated [O II] 3727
